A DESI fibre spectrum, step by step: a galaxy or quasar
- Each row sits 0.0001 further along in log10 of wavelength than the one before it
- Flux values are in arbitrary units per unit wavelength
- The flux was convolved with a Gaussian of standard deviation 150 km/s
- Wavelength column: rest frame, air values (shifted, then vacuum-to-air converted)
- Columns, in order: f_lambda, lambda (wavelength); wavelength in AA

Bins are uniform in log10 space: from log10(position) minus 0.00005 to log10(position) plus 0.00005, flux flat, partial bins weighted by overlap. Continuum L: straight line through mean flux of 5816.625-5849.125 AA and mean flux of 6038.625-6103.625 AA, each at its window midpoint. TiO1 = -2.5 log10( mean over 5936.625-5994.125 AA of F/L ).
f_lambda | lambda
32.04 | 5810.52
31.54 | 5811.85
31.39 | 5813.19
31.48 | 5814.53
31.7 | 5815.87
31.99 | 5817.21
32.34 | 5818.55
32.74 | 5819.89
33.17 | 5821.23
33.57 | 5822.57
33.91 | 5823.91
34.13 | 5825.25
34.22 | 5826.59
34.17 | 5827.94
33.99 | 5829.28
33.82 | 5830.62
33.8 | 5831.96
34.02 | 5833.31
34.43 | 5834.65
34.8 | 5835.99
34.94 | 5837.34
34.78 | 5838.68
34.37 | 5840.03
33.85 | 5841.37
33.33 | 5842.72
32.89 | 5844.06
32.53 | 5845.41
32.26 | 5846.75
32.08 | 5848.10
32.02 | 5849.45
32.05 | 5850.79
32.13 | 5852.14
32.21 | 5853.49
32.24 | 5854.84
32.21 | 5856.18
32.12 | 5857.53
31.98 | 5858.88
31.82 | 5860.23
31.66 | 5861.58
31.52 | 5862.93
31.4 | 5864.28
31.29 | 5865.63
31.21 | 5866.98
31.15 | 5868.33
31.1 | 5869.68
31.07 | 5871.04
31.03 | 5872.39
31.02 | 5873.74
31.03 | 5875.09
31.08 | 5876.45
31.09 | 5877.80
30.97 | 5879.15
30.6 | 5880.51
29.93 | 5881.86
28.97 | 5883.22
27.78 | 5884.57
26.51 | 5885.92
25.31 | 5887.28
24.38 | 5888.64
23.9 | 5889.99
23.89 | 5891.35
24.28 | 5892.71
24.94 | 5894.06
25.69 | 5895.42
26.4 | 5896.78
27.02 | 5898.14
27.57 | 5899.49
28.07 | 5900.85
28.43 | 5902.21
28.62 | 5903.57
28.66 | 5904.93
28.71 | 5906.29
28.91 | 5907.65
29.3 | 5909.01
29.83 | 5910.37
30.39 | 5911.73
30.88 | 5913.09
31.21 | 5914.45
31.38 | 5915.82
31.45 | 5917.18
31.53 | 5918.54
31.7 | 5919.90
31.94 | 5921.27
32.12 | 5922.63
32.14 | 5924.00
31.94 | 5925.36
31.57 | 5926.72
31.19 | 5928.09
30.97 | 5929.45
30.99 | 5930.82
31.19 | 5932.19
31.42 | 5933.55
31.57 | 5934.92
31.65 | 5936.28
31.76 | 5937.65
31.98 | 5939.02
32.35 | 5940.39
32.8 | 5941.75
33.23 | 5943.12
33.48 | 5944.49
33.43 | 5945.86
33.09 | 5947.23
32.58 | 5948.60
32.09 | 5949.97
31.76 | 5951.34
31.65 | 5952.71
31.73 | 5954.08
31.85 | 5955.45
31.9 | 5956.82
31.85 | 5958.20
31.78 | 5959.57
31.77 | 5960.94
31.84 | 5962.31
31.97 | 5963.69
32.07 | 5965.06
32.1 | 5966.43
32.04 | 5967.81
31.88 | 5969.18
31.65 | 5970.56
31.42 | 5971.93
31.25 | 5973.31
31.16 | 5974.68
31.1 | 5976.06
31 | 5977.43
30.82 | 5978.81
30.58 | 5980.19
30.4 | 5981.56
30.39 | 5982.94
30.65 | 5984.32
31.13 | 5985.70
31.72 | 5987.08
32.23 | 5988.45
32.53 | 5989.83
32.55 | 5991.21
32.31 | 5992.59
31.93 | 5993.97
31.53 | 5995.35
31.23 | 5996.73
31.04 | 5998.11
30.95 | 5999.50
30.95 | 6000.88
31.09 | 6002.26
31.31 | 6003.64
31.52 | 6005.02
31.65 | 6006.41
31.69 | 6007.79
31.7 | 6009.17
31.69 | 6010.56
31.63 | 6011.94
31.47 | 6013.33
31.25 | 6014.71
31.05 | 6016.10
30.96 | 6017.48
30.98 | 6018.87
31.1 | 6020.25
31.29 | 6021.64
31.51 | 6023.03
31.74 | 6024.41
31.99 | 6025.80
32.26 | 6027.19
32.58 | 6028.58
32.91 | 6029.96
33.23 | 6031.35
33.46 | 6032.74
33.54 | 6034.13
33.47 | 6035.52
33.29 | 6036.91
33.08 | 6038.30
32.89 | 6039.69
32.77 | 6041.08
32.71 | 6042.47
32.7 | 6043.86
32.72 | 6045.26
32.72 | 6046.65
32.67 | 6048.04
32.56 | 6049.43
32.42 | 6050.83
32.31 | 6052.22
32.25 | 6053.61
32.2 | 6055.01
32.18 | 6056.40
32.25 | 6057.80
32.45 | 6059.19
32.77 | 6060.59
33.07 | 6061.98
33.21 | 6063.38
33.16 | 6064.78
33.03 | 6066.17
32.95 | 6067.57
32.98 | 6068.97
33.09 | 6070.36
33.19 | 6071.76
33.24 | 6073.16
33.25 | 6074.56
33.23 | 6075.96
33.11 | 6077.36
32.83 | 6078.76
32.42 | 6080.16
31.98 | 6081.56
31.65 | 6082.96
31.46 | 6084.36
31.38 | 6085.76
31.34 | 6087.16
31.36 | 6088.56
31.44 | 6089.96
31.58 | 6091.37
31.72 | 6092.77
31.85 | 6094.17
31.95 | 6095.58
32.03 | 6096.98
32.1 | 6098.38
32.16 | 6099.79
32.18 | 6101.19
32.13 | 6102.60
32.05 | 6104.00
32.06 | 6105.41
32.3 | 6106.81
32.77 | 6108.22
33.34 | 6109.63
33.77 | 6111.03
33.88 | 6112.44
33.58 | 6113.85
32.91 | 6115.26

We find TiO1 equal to 0.04 mag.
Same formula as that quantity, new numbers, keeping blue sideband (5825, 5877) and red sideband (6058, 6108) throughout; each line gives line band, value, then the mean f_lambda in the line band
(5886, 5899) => 0.28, 25.2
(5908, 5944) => 0.04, 31.5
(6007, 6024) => 0.04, 31.4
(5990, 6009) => 0.03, 31.6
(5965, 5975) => 0.03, 31.7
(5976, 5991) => 0.04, 31.2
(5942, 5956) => 0.00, 32.5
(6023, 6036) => -0.01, 32.7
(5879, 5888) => 0.15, 28.4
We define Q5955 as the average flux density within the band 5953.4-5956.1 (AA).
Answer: 31.8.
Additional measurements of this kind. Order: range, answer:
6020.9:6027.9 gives 31.7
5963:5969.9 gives 32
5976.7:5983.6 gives 30.7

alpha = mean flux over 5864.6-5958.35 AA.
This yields 30.2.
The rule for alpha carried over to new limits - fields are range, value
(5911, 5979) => 31.8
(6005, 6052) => 32.2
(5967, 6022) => 31.4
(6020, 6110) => 32.5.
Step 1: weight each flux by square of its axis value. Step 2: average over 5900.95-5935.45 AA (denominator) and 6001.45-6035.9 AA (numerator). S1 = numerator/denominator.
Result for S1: 1.07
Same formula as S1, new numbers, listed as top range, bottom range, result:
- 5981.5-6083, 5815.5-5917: 1.10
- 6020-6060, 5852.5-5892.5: 1.15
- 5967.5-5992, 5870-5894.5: 1.15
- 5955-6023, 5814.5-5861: 1.00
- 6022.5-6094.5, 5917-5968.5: 1.06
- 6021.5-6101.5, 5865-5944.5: 1.15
